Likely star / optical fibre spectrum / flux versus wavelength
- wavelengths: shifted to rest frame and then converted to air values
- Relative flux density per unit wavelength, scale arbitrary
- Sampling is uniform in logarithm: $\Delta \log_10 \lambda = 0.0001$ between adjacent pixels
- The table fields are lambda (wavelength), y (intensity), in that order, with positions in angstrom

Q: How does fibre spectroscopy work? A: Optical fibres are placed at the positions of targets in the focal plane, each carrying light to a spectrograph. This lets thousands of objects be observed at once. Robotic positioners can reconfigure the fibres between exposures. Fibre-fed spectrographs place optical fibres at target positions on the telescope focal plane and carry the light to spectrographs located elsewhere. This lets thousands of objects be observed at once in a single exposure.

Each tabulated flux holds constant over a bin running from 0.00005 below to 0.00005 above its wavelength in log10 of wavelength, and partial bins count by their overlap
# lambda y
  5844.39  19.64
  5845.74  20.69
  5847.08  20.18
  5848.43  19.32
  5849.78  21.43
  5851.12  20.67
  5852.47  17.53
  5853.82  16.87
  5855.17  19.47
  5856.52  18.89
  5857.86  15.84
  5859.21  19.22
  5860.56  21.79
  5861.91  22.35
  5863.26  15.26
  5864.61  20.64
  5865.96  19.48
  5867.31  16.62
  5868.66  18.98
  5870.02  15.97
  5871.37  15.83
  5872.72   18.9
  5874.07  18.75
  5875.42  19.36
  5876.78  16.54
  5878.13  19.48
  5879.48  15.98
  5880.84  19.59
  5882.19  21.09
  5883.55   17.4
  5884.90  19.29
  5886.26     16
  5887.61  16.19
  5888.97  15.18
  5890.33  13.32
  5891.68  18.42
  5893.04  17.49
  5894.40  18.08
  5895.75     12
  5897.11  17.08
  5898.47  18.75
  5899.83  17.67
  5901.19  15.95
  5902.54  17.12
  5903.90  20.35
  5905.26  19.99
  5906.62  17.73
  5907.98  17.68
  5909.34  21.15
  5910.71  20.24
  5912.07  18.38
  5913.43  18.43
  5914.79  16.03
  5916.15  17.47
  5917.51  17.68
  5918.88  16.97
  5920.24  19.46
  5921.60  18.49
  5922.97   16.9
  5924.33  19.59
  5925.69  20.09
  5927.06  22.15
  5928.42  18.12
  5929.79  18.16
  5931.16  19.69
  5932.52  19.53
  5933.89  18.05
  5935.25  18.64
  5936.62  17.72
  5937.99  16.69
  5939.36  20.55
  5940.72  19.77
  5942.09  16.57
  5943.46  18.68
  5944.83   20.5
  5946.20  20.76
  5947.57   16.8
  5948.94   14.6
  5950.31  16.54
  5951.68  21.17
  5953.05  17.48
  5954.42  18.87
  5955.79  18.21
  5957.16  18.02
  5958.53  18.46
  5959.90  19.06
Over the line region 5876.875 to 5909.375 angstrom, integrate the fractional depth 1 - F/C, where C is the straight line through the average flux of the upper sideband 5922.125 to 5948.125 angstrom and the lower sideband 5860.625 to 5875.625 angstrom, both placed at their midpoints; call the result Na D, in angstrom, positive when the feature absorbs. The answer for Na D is 1.9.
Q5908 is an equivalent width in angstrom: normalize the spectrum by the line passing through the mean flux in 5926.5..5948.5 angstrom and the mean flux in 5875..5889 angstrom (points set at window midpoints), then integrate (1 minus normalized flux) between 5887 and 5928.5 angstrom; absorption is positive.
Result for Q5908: 1.1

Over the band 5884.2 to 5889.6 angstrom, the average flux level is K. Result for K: 16.7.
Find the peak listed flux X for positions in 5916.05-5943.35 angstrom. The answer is 22.15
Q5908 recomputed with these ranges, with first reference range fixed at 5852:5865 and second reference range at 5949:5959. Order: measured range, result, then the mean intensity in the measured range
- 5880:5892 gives 0.81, 17.3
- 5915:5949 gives -0.52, 18.6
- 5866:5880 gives 0.70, 17.7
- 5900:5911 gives -0.12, 18.7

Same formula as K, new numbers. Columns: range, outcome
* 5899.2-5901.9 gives 16.8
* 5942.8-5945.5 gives 19.6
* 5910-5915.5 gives 18.3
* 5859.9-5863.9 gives 19.8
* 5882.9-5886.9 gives 17.6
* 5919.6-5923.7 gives 18.3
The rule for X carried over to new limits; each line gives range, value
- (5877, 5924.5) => 21.15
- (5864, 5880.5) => 20.64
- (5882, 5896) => 21.09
